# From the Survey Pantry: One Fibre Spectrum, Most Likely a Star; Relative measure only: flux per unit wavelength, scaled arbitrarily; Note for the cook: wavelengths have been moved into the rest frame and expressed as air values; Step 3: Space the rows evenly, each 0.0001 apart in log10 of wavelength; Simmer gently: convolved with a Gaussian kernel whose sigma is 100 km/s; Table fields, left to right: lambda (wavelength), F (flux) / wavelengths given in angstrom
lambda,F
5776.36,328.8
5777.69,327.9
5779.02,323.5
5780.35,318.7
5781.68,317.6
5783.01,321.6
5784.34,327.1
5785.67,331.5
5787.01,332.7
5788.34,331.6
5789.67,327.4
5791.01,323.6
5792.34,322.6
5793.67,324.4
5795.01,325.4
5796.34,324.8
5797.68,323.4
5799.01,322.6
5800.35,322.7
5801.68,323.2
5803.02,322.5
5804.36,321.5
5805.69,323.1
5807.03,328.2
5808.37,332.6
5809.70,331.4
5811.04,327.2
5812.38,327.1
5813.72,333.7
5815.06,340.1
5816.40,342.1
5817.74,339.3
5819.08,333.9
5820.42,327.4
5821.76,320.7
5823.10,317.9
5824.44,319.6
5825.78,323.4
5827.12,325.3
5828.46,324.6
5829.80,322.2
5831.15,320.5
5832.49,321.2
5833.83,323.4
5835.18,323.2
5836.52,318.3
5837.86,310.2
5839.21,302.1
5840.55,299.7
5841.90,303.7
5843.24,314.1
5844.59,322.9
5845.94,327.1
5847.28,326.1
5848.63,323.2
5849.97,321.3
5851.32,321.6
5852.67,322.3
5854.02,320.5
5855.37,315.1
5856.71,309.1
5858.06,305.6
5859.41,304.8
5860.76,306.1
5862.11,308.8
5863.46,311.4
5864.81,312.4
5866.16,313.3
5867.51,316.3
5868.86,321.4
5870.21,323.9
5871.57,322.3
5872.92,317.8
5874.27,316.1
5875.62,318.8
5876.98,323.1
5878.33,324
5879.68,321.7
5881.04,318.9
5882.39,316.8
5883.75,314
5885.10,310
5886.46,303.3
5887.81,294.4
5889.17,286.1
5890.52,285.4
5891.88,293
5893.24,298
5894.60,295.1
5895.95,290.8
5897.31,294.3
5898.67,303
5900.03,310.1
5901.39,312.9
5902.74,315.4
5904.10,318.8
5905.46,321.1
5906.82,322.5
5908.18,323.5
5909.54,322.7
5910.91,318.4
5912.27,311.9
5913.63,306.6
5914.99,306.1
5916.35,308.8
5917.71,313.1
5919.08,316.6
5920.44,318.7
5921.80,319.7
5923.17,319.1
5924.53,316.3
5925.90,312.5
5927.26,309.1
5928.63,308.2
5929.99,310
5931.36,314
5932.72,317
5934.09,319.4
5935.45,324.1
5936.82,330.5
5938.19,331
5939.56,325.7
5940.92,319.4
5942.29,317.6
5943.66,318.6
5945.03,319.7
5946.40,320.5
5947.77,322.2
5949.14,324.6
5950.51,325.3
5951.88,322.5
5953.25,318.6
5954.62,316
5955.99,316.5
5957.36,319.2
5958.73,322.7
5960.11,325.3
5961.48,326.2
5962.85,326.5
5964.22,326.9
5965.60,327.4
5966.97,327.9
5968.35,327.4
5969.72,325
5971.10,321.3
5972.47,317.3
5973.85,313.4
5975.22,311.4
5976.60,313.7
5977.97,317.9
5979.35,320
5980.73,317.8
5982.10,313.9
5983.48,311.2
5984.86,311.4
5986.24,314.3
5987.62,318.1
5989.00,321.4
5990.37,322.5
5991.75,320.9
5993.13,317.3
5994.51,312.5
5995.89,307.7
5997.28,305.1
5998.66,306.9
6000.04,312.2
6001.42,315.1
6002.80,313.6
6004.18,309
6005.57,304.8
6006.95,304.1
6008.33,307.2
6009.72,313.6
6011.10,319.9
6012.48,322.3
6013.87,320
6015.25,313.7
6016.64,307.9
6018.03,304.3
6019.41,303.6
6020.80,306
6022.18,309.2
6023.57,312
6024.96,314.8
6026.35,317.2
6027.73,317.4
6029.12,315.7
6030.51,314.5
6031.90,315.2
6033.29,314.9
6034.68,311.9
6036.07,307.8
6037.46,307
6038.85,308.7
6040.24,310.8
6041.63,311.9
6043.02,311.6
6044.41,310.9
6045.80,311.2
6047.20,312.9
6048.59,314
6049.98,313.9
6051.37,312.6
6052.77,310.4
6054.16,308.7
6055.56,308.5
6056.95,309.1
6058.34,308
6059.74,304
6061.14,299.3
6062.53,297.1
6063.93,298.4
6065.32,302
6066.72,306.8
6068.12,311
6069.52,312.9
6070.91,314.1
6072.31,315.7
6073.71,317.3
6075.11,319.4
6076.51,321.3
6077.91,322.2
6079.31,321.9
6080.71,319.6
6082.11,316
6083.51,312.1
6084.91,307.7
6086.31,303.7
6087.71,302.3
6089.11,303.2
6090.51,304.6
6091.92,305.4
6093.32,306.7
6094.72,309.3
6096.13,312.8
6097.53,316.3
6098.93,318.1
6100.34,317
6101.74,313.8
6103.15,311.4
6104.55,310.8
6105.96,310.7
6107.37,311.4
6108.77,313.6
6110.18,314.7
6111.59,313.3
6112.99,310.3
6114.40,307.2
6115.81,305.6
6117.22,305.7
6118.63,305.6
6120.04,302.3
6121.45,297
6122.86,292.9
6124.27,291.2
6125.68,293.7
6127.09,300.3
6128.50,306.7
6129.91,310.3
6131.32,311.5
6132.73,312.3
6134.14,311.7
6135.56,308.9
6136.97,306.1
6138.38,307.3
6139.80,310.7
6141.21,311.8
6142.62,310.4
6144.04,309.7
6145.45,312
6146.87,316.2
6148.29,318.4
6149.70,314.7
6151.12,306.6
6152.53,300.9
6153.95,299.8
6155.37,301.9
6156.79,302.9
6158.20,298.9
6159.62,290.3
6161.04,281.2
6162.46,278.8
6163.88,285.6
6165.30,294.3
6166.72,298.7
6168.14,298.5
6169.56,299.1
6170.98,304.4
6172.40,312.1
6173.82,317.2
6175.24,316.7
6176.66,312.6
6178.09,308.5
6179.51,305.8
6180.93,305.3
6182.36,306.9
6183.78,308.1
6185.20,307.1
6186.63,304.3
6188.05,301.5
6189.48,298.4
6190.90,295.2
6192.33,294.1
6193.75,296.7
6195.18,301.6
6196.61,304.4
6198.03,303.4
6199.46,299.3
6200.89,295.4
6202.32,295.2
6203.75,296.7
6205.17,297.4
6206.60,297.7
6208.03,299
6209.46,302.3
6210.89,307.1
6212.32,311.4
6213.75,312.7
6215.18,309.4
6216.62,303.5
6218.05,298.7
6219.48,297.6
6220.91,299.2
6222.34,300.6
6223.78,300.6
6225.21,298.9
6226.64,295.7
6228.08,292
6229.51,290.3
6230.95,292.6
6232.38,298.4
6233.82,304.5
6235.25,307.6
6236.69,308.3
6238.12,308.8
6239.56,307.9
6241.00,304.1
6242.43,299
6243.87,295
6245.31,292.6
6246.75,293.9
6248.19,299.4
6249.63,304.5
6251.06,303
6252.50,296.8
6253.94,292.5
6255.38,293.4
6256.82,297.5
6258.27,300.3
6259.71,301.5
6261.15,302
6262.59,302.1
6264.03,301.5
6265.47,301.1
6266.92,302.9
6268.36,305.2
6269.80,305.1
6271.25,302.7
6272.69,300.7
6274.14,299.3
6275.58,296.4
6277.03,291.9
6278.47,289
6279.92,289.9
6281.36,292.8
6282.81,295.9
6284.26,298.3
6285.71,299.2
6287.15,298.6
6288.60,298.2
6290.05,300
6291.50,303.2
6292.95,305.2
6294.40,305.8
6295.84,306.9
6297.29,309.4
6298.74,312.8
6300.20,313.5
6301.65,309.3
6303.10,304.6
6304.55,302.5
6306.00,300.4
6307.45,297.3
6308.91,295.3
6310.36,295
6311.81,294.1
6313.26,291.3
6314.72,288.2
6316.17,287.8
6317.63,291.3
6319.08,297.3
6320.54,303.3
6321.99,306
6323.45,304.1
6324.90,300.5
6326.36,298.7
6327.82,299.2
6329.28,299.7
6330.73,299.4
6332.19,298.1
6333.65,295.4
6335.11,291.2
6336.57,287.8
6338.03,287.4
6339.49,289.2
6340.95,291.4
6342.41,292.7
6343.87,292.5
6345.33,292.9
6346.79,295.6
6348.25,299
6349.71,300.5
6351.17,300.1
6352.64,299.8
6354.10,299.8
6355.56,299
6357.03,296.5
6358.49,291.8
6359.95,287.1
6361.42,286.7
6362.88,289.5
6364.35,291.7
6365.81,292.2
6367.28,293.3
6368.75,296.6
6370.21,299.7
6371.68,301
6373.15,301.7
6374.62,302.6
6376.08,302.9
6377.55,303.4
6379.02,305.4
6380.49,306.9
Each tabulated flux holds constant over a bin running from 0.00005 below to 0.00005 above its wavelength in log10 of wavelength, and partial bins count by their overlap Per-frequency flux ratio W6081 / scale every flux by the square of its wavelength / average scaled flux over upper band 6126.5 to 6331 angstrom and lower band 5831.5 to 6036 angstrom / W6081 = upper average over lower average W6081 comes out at 1.05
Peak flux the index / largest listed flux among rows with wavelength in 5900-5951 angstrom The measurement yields 331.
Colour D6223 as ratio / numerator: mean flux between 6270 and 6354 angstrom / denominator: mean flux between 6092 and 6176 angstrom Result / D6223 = 1.0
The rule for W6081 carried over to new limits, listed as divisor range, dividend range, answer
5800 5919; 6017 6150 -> 1.06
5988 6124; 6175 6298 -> 1.03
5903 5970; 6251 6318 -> 1.05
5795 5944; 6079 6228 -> 1.06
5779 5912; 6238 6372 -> 1.09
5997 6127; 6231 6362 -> 1.04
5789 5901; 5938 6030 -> 1.05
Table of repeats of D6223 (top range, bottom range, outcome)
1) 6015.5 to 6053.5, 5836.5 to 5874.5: 0.99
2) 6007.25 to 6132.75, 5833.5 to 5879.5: 0.98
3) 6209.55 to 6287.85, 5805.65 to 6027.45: 0.95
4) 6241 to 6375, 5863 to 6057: 0.95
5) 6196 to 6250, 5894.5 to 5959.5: 0.95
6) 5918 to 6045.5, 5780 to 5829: 0.97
